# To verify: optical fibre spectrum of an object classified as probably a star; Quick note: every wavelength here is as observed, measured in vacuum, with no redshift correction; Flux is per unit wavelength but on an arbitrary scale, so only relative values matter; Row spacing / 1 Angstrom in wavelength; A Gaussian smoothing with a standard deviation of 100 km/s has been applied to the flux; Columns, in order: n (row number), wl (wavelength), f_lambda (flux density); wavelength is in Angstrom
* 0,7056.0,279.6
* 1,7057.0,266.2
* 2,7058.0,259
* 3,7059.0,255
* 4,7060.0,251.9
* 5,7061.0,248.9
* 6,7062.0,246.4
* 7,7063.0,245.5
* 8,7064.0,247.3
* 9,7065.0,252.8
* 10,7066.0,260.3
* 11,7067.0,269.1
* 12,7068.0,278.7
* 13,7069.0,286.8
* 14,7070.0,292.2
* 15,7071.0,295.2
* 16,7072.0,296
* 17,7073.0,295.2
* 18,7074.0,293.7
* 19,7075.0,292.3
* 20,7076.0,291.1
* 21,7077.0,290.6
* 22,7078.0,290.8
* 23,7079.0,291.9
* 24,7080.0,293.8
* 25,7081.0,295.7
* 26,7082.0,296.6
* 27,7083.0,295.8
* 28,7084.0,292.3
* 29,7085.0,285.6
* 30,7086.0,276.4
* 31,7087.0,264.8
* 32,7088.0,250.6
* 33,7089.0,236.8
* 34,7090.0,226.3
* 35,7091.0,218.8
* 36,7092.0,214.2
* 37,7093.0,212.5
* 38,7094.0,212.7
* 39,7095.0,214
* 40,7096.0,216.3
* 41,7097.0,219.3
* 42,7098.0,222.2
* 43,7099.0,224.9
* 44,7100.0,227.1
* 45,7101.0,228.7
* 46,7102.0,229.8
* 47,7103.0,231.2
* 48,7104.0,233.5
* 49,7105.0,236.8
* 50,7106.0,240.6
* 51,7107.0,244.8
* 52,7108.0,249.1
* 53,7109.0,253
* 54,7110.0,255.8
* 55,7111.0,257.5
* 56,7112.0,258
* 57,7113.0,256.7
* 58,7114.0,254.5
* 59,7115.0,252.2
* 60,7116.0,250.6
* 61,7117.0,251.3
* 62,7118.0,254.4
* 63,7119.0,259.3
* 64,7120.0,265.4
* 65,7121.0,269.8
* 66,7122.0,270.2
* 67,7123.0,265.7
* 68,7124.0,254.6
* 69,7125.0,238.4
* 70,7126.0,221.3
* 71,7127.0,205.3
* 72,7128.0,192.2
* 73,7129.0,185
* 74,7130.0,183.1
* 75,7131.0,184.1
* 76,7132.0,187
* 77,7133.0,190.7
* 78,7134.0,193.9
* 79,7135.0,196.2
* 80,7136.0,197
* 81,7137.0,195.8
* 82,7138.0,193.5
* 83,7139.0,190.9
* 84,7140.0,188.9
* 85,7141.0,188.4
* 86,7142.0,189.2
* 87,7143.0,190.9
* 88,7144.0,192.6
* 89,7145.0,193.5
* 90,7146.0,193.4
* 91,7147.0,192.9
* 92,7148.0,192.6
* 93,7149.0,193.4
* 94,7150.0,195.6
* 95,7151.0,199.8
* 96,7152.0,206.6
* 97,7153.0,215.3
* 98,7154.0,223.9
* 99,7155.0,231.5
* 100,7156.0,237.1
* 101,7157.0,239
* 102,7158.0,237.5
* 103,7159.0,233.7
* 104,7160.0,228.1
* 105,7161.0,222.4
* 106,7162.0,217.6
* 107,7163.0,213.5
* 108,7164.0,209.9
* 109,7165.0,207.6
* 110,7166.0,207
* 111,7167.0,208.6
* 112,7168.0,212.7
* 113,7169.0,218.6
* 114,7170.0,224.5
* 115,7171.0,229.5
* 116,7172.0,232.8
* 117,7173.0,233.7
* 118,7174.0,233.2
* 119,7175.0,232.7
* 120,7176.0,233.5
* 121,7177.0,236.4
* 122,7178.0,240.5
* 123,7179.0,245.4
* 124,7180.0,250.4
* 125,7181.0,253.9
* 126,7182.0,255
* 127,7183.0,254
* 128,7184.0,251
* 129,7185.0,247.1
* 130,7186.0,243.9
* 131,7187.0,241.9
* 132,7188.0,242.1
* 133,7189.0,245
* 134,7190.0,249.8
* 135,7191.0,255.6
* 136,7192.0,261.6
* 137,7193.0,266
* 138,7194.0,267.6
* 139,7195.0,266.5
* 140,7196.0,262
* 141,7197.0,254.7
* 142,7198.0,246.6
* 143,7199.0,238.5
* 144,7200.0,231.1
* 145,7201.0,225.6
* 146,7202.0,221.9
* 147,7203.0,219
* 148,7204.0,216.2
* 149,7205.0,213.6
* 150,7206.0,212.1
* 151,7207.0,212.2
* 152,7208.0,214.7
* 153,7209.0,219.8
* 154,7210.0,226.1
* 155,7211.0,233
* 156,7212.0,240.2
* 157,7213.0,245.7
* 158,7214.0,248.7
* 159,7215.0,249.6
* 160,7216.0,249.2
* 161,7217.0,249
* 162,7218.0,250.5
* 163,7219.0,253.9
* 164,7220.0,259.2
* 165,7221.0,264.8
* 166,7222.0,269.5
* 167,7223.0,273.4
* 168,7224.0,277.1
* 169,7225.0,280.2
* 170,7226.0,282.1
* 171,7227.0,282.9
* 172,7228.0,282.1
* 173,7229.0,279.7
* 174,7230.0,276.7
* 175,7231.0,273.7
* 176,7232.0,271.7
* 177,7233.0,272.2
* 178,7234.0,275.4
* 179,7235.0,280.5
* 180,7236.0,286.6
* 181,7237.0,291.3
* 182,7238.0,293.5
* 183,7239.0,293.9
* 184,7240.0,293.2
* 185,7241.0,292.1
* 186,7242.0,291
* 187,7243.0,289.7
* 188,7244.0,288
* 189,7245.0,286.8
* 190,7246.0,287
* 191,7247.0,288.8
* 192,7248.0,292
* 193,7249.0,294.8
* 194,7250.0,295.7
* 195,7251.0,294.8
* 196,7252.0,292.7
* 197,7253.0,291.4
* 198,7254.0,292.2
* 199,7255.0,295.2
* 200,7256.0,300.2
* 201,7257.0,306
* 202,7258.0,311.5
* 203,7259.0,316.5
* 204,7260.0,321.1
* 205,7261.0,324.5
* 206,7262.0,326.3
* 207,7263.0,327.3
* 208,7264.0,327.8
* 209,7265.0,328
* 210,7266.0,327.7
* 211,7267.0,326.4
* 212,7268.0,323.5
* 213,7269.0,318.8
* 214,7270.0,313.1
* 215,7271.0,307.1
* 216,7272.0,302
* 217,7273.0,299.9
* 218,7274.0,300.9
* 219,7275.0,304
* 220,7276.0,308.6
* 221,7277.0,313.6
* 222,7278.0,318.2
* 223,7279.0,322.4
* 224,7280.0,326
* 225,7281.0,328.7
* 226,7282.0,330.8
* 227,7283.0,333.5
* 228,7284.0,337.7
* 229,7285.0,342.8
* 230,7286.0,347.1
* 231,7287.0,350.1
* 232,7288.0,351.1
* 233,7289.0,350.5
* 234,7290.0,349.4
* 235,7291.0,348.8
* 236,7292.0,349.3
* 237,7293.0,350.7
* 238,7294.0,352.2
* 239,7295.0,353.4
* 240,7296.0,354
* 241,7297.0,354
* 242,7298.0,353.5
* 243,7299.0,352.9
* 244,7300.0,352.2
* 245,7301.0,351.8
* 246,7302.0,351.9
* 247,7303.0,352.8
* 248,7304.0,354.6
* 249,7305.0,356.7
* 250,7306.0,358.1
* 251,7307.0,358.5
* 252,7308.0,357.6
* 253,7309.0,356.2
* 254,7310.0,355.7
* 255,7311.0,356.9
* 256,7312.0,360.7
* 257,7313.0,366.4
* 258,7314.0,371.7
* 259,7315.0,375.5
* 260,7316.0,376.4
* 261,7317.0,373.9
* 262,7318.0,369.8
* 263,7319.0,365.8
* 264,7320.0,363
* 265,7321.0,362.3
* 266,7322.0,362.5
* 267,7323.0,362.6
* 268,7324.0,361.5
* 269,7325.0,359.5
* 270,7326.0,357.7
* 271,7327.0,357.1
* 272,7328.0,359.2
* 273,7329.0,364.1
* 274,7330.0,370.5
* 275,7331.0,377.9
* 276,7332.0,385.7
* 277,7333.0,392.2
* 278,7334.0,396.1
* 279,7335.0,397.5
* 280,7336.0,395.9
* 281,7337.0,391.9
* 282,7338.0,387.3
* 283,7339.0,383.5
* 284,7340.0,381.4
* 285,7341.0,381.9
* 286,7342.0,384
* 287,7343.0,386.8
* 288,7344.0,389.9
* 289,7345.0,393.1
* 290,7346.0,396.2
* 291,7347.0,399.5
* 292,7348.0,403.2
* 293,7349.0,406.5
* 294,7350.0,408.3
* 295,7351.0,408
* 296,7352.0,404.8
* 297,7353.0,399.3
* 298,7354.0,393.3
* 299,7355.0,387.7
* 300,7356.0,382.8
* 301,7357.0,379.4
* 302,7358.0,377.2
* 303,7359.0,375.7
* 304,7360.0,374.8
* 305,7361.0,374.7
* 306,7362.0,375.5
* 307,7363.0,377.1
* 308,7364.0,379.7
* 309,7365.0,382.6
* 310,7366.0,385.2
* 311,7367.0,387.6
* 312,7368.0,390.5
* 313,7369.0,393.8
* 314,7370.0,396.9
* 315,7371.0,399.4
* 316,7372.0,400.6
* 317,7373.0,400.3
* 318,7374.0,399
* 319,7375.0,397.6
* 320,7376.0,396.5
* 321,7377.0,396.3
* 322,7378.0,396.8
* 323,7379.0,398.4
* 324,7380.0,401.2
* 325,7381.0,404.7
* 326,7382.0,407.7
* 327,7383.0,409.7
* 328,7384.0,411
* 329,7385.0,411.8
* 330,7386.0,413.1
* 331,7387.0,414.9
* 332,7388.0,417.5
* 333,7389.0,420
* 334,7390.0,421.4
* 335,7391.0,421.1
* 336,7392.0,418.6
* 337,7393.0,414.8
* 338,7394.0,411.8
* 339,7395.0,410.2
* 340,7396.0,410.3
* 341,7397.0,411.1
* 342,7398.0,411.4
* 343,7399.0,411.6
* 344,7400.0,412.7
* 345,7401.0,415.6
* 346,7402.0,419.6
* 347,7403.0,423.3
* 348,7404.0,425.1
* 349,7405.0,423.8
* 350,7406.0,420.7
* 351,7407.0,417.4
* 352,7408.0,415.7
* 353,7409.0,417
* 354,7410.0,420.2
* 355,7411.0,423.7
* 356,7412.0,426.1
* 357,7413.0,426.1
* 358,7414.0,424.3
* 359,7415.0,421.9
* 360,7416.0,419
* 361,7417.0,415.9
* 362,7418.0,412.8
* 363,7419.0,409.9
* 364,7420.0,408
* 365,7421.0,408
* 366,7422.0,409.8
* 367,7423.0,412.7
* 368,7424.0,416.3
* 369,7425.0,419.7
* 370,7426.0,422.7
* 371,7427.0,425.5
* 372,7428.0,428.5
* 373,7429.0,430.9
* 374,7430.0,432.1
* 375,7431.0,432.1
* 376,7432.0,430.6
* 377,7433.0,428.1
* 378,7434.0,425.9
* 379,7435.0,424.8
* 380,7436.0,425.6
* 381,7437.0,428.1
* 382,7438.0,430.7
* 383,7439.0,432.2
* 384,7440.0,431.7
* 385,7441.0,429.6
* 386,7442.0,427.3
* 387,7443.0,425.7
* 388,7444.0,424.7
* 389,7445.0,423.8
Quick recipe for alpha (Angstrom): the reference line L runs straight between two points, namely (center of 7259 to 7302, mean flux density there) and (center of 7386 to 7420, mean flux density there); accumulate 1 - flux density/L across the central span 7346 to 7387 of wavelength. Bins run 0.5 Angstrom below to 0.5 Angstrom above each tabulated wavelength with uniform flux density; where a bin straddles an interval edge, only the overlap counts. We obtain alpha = -0.3 Angstrom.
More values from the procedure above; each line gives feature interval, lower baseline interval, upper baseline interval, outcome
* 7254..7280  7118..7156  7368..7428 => -0.33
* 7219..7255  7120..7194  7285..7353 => 1.37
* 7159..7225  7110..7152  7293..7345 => 6.63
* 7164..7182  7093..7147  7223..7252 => 1.56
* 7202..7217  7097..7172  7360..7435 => 2.54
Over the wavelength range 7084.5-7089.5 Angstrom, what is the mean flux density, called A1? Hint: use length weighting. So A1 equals 263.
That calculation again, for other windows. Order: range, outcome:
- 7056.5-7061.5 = 256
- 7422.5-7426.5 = 418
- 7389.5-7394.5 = 418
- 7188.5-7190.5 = 247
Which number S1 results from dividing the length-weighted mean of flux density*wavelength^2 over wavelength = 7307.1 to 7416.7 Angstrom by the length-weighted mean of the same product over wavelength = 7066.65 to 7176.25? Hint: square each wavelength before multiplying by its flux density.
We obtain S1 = 1.8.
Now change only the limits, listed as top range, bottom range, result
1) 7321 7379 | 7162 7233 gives 1.65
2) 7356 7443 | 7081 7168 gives 1.96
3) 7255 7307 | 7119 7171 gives 1.63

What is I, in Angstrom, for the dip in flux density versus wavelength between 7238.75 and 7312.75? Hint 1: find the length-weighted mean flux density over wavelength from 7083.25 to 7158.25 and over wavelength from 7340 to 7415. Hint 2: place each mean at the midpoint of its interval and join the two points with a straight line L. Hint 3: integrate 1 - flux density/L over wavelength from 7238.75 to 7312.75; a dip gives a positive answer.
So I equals 1.7 Angstrom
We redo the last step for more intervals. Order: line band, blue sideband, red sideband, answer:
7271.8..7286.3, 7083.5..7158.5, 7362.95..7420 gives 0.5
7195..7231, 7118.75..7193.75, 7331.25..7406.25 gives 2.9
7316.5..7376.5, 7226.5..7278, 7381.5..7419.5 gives -1.7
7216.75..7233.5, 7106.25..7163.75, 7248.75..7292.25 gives 0.9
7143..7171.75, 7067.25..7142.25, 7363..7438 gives 6.3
